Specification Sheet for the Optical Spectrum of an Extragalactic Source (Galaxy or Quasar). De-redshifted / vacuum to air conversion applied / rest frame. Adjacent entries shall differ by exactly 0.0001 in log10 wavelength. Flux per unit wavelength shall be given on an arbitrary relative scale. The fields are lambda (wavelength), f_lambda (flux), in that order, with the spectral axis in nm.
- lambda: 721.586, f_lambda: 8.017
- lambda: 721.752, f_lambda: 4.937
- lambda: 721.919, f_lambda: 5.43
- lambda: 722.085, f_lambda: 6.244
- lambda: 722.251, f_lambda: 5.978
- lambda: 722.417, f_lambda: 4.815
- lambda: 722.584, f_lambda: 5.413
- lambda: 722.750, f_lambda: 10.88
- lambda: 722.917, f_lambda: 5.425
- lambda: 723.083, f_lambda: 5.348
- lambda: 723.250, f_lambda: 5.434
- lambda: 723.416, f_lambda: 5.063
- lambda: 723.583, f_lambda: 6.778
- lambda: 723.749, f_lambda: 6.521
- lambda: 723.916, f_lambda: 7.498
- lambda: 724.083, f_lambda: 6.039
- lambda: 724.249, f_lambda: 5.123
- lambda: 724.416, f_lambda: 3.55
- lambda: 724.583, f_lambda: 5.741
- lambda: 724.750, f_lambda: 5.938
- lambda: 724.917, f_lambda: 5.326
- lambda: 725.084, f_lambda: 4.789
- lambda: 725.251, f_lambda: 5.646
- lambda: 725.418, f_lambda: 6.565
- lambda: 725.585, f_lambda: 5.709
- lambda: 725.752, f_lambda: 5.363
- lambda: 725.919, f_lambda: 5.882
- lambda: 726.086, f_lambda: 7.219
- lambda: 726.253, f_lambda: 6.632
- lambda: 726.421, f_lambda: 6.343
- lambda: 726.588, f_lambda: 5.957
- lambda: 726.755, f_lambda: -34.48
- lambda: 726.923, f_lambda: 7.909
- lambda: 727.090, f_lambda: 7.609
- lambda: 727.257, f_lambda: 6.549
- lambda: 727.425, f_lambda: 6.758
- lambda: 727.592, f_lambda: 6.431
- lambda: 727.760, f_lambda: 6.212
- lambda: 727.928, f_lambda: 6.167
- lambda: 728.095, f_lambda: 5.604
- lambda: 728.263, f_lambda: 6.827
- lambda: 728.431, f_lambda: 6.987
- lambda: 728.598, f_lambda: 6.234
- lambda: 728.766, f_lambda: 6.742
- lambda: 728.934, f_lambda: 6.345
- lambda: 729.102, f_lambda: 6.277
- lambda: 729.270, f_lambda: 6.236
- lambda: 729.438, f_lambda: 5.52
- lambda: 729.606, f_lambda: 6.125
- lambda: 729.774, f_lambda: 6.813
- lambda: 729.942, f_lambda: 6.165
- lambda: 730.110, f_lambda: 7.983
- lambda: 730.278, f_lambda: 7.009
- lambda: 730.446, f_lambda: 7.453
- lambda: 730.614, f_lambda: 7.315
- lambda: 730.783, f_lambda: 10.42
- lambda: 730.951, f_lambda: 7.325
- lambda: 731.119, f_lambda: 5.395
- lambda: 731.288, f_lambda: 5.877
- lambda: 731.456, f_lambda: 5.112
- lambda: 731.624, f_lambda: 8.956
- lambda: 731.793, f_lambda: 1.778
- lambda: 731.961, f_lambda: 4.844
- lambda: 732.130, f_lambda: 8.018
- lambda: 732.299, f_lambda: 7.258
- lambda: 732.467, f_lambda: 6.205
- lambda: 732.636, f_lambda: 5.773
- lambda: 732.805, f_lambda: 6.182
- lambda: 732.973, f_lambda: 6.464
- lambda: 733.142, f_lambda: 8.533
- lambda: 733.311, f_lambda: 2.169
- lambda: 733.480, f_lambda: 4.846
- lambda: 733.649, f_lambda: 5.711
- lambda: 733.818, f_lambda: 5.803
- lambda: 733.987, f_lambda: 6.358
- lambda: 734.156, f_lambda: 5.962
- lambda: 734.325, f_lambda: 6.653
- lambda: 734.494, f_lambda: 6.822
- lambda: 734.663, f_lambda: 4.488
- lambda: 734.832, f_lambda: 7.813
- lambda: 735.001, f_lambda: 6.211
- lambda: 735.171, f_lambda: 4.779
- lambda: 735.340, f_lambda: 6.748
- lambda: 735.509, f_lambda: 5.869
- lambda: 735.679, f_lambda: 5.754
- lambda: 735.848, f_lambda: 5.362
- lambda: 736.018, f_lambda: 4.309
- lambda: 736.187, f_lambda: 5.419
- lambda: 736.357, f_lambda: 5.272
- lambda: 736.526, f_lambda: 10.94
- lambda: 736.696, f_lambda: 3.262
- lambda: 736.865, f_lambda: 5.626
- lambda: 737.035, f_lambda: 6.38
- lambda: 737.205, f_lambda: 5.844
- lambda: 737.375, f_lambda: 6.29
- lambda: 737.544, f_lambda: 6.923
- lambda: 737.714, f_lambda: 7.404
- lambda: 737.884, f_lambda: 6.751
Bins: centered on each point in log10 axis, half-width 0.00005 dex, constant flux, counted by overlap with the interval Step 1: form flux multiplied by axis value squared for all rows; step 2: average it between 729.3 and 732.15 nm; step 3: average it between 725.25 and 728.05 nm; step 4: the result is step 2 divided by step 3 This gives 1.66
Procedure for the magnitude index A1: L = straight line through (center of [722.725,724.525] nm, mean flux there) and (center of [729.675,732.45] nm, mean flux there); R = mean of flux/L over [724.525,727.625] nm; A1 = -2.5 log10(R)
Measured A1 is 0.46 mag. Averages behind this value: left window 5.99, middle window 4.05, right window 6.72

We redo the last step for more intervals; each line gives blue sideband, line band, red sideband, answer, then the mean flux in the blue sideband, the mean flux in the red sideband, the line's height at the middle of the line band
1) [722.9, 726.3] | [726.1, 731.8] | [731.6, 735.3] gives 0.08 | 5.79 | 5.94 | 5.87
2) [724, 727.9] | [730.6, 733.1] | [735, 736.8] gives -0.24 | 4.32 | 5.79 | 5.19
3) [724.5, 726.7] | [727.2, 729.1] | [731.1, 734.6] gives -0.15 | 5.41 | 5.94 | 5.59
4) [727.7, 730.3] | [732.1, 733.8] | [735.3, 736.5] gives 0.00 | 6.44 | 5.75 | 6.05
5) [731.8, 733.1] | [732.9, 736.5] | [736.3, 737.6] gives 0.07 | 6.19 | 6.33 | 6.26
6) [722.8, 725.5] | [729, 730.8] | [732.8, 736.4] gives -0.19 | 5.74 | 5.79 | 5.77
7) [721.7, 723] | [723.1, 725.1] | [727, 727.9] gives 0.12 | 6.17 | 6.69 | 6.35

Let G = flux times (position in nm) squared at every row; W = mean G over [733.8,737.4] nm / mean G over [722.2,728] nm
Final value 1.24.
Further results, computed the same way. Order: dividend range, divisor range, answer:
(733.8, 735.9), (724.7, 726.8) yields 1.79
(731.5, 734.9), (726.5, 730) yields 1.35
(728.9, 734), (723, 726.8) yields 1.44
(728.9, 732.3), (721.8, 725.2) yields 1.14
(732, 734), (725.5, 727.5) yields 1.99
